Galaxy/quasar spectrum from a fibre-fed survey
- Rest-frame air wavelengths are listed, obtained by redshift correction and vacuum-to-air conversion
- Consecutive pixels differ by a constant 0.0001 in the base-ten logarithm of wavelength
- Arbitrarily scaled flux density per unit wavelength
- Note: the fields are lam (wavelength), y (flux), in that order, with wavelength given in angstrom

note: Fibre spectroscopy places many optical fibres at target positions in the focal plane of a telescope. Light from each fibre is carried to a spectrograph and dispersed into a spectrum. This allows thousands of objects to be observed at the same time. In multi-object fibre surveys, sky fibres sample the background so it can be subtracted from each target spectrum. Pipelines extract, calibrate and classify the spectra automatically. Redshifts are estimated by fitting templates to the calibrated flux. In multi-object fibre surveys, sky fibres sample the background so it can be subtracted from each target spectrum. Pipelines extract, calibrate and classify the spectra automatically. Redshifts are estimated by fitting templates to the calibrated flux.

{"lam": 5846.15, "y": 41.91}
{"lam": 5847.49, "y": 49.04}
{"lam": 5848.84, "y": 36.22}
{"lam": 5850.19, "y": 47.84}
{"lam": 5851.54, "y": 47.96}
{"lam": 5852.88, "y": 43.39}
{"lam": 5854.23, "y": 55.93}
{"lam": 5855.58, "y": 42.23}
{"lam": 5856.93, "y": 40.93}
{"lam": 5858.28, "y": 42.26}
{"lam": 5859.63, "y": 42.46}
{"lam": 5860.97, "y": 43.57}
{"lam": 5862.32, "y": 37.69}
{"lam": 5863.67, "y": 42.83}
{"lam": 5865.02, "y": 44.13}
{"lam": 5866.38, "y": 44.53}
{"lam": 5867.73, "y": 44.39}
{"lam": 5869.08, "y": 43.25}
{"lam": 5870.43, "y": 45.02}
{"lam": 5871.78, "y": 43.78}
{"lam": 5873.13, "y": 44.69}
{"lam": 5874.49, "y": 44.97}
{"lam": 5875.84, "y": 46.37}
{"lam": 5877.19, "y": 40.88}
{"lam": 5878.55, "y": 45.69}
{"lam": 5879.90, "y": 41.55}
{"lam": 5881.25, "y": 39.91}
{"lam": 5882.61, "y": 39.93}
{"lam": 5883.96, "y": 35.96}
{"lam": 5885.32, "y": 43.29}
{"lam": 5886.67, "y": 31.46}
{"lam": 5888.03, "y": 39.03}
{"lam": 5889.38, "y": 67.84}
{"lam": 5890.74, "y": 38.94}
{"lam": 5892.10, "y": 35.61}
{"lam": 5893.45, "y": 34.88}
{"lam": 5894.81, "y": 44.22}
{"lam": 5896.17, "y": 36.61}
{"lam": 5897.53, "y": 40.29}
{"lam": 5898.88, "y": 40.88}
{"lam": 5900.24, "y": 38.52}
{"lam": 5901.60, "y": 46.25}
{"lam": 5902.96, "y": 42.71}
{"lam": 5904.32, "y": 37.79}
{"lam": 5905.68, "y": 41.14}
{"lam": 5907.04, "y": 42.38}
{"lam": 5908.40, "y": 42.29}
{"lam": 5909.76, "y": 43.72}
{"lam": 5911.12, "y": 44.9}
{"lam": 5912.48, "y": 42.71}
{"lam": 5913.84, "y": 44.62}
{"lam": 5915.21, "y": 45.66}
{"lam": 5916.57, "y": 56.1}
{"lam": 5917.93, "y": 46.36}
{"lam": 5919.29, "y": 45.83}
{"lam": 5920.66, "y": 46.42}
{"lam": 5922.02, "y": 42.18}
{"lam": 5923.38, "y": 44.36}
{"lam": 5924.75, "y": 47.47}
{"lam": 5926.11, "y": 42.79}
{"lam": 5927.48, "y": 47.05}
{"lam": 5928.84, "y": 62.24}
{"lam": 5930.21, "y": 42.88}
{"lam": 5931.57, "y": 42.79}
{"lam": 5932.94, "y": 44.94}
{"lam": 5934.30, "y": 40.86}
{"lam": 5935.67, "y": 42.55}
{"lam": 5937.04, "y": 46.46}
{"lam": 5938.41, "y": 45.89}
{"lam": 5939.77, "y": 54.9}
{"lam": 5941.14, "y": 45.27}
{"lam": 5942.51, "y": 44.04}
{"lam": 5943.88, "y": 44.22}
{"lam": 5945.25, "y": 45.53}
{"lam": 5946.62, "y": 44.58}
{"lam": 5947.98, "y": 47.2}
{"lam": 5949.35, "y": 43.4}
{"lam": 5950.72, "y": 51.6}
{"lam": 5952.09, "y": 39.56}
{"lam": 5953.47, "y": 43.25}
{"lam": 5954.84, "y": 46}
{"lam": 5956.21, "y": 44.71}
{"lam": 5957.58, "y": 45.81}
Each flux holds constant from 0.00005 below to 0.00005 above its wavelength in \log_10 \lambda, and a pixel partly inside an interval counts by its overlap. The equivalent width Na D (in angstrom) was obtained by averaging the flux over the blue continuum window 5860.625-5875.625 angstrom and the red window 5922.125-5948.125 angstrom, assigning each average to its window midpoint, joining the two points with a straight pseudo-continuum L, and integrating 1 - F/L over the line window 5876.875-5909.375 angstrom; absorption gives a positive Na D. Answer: 2.4 angstrom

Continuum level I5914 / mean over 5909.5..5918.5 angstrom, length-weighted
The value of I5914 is 46.4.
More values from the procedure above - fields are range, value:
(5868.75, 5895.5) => 42.3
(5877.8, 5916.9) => 42.1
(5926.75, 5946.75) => 46.3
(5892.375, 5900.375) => 39.1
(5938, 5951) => 46.6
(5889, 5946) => 44.5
